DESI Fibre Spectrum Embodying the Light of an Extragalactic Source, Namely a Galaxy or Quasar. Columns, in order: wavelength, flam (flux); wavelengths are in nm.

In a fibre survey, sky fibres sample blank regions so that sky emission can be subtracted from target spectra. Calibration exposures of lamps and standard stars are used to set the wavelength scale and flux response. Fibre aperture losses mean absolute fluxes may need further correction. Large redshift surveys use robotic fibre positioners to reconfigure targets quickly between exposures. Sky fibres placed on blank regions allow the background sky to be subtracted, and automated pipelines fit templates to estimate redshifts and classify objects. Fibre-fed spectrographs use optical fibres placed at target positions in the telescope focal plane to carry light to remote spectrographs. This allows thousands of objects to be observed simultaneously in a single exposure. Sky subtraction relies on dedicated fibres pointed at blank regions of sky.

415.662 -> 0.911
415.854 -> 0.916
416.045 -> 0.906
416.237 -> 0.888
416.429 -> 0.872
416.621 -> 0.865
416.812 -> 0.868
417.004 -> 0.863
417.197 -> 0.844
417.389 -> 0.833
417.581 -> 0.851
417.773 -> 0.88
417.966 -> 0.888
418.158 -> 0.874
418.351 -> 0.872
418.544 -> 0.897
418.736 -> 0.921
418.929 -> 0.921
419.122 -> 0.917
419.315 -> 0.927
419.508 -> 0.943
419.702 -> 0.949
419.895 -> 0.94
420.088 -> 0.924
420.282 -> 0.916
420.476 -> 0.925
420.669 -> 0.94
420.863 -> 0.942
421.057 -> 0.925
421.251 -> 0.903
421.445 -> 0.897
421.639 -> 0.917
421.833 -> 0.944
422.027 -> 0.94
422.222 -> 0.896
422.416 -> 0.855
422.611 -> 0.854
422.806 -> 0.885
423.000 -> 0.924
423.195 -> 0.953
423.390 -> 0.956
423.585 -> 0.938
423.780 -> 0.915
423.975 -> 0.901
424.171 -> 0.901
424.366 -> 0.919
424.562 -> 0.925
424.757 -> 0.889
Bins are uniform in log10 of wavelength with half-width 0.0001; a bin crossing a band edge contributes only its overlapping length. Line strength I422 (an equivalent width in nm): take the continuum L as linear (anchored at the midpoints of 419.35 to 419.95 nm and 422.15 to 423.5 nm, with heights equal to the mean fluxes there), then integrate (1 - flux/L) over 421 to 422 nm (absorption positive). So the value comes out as 0.00 nm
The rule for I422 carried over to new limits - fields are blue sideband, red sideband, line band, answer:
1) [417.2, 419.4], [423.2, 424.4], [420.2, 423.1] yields 0.00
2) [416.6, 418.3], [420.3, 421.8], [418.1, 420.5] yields -0.07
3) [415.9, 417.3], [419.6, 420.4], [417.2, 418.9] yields 0.04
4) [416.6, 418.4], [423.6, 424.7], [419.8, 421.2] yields -0.07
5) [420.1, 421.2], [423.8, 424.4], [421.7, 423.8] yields 0.00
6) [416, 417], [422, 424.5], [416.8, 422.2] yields -0.09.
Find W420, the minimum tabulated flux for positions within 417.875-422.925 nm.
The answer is 0.854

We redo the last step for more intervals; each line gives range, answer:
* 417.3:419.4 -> 0.833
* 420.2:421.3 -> 0.903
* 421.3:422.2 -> 0.897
